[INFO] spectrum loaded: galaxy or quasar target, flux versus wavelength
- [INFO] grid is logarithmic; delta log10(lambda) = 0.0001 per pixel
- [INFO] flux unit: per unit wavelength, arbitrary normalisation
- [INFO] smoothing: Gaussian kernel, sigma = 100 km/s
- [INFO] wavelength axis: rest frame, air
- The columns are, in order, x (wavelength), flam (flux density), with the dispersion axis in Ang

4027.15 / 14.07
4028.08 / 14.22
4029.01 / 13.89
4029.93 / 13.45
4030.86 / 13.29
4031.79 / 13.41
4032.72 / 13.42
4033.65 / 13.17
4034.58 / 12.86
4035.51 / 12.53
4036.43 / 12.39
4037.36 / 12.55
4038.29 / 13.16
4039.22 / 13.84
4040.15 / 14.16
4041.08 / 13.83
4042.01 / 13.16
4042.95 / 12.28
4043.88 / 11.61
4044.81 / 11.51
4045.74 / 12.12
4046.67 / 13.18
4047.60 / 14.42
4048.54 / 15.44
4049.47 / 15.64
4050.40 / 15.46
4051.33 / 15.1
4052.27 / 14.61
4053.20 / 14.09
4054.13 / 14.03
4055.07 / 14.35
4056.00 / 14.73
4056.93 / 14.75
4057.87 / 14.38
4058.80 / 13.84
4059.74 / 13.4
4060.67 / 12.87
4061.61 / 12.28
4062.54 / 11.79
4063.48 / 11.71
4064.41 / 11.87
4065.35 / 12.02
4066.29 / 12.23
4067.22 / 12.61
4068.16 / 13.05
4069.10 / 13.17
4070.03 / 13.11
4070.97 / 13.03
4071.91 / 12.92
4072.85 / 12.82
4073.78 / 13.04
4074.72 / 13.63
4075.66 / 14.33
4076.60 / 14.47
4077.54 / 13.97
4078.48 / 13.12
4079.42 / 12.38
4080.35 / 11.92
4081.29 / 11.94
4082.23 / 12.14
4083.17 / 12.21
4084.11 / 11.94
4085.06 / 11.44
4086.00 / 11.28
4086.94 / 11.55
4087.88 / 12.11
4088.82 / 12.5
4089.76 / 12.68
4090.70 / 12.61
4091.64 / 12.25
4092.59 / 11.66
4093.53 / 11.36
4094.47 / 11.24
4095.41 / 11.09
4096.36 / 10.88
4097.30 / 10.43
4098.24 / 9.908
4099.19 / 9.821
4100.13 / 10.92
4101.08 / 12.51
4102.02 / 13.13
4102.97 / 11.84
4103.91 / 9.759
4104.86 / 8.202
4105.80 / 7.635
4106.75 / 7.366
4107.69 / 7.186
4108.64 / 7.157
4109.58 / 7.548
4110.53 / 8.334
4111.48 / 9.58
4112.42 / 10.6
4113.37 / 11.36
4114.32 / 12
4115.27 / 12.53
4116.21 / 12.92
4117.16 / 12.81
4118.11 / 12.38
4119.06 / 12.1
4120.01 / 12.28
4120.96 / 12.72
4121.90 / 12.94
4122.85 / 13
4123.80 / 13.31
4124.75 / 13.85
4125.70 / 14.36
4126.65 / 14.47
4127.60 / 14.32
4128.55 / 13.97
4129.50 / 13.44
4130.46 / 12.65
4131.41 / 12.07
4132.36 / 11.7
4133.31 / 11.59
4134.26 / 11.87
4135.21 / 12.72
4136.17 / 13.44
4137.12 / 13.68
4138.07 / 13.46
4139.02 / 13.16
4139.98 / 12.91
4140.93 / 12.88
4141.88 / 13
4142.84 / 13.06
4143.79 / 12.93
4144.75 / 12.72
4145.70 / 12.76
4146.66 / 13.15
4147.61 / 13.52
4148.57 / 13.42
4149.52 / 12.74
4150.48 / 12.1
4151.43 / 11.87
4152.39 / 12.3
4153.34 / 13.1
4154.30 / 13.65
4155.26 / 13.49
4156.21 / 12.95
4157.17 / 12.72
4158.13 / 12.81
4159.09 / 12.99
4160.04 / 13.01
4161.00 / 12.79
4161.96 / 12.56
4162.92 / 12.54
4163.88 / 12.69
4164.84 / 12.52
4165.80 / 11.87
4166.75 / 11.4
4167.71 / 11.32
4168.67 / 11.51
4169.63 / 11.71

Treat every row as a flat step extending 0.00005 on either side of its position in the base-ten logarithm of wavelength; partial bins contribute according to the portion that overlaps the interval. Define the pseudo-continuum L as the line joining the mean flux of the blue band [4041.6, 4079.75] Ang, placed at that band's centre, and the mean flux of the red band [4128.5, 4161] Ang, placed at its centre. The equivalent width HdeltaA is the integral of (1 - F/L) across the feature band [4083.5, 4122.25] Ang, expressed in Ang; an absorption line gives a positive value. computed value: 6.3 Ang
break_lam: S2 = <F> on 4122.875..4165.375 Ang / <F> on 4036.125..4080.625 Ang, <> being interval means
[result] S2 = 0.97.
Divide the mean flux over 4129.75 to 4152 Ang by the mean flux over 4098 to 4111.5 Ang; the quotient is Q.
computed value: 1.4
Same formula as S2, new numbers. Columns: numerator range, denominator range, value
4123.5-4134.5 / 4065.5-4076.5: 1.00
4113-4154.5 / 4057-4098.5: 1.04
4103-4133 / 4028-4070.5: 0.86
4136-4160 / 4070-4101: 1.07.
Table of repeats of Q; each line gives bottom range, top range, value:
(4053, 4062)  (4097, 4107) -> 0.73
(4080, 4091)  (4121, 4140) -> 1.09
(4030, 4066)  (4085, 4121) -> 0.81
